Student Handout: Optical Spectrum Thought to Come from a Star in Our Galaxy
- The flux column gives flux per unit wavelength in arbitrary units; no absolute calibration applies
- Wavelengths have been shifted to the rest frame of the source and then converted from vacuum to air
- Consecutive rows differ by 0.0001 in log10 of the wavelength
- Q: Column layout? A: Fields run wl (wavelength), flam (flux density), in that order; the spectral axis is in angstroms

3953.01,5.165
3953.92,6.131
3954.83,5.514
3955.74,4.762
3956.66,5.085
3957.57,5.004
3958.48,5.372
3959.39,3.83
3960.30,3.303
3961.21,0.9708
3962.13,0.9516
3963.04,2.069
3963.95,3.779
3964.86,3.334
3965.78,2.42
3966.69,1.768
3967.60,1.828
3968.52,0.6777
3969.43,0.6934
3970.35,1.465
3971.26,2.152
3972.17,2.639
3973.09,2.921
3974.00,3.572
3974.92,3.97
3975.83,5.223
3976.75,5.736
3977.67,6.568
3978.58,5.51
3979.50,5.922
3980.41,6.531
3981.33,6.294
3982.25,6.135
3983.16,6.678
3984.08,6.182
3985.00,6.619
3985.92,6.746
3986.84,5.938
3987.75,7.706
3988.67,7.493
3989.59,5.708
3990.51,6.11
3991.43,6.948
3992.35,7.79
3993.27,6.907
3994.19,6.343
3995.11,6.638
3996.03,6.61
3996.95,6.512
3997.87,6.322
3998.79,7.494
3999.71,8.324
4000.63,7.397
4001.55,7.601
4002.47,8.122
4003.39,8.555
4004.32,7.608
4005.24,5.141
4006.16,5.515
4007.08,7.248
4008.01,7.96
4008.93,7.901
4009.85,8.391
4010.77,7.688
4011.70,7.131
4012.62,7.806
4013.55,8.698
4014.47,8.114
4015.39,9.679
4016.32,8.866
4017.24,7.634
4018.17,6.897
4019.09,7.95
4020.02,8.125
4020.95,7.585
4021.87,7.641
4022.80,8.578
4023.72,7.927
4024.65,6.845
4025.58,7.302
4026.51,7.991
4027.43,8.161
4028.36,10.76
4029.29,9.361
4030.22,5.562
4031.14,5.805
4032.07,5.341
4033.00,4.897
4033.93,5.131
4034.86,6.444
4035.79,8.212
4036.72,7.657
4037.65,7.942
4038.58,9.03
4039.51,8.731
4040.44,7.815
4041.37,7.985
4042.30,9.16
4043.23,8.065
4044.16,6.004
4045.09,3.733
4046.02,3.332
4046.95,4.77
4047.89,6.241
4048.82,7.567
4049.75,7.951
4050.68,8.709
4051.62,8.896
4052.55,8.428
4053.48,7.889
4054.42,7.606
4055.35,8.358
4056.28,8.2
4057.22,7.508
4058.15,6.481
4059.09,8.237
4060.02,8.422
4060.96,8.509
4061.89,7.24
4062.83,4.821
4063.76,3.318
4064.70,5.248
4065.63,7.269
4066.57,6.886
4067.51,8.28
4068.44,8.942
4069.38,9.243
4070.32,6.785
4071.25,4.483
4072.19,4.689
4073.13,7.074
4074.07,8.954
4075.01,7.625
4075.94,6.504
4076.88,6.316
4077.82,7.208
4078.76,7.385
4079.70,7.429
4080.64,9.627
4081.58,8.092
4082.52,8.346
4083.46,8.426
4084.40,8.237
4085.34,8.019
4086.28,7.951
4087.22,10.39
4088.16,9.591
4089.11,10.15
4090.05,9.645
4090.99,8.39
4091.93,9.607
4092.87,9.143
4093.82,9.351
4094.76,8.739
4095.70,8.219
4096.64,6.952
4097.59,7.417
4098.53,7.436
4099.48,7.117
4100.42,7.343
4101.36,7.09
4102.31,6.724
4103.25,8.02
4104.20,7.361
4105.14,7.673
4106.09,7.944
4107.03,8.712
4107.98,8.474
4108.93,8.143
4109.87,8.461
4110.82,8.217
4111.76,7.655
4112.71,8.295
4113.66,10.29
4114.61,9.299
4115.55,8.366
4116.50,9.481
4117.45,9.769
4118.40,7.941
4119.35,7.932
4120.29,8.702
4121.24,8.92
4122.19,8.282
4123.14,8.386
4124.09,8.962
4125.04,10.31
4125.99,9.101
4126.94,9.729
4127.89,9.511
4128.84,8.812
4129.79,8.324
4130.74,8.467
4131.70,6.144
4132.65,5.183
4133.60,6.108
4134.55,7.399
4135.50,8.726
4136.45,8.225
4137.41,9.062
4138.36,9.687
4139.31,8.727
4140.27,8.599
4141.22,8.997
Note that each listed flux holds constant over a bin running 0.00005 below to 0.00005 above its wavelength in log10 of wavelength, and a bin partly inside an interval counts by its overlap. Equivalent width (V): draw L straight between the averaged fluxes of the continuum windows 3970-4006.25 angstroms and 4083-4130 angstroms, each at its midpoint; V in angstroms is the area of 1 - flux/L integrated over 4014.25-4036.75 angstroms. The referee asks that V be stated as -2.2 angstroms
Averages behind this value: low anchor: 6.11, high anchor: 8.54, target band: 7.53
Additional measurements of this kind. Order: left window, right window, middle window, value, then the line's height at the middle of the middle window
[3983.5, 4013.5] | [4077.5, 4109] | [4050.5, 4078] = 2.2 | 7.9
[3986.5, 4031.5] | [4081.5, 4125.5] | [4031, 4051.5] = 2.4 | 7.82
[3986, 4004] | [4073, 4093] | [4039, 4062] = 1.3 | 7.9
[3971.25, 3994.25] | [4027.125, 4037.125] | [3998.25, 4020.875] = -4.4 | 6.47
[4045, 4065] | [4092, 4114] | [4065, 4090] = -1.3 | 7.47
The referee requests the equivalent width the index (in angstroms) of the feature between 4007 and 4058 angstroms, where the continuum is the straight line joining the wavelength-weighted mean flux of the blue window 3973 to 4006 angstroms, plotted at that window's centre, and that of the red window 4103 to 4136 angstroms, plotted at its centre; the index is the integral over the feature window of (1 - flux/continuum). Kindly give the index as -3.3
